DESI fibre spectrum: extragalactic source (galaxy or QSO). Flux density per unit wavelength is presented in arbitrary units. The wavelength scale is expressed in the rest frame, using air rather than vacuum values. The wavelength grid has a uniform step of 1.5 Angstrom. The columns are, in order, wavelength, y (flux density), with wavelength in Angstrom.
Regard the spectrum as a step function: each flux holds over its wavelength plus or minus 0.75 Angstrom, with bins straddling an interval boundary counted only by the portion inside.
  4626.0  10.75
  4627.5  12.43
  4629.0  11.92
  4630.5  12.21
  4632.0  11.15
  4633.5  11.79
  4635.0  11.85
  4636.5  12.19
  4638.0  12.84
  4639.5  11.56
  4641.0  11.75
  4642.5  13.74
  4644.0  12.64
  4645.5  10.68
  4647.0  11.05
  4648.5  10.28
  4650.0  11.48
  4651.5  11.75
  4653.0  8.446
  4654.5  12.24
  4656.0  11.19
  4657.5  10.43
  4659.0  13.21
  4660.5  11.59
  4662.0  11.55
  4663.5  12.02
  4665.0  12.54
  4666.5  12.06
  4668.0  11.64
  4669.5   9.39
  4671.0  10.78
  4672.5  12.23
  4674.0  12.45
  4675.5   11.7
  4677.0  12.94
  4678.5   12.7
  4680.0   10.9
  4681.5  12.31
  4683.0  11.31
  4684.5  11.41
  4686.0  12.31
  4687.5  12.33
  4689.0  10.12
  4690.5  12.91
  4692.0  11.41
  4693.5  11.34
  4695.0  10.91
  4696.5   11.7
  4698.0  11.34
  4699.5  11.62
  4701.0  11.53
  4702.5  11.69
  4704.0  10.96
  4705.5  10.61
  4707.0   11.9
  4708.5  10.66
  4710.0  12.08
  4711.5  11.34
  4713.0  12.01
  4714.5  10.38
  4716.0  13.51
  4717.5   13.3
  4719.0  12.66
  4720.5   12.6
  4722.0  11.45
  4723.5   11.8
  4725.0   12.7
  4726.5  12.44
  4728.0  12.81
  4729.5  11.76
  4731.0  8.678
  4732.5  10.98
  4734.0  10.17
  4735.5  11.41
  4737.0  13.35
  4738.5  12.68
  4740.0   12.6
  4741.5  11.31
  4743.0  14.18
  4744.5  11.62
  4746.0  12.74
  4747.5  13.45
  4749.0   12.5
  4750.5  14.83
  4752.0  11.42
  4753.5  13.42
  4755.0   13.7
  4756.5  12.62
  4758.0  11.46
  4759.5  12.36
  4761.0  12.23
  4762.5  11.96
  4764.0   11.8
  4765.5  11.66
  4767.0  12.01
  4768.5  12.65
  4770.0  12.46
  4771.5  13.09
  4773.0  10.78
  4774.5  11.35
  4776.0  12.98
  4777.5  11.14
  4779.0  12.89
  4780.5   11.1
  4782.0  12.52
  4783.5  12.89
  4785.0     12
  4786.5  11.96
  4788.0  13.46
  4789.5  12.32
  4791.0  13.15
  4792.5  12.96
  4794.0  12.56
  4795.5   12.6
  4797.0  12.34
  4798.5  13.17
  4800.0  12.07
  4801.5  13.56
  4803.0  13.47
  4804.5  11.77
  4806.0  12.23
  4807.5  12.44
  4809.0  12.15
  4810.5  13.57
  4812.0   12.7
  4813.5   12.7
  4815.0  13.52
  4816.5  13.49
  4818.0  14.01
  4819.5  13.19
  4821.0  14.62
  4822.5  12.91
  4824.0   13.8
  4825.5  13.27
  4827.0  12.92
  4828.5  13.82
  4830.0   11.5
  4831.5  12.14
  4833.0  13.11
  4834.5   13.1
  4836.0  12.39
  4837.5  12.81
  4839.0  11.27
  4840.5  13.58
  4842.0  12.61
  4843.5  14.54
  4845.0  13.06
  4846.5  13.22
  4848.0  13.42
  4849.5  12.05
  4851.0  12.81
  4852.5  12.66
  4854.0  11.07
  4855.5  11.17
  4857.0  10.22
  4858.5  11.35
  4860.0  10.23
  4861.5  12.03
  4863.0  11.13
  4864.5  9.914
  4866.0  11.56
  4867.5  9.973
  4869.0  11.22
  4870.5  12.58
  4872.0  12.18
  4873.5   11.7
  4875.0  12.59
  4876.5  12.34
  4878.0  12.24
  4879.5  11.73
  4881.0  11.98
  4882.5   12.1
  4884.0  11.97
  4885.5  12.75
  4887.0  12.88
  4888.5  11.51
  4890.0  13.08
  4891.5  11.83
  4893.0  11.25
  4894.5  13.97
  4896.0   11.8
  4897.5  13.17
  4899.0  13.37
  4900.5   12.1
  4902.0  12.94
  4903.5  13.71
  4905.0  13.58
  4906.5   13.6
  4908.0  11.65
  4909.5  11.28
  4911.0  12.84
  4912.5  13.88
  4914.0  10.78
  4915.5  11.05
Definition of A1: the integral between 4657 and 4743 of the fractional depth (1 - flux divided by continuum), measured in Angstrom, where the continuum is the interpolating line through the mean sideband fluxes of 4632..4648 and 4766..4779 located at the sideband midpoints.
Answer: 1.85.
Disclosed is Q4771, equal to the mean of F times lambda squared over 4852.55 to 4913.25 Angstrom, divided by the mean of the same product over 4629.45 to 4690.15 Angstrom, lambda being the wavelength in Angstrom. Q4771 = 1.14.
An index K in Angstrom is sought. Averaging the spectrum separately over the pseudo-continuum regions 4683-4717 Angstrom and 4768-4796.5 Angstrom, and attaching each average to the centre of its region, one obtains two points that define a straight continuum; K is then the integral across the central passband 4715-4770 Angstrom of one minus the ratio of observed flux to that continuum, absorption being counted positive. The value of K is -1.5 Angstrom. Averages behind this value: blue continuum 11.6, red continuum 12.4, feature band 12.3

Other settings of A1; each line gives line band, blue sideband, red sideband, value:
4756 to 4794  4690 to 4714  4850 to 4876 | -2.56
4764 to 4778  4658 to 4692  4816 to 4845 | 0.66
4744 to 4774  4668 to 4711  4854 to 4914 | -1.79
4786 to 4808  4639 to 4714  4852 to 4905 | -1.62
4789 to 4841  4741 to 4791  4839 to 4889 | -2.93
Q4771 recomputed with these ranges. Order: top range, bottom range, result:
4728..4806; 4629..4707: 1.11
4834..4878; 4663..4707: 1.11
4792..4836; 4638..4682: 1.19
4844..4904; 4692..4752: 1.08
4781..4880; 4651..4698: 1.15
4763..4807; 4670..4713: 1.11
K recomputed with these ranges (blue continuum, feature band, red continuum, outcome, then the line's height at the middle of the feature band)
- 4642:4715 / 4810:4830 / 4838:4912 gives -2.2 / 12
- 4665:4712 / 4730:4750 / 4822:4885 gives -0.4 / 11.8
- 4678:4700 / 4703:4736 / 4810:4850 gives 0.8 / 11.9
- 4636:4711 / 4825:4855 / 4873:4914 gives -1.2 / 12.3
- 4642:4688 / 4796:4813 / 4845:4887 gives -1.3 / 11.8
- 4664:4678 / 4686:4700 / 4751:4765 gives 0.4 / 11.9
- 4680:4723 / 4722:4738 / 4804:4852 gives 0.5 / 12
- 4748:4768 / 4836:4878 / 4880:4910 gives 1.8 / 12.5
